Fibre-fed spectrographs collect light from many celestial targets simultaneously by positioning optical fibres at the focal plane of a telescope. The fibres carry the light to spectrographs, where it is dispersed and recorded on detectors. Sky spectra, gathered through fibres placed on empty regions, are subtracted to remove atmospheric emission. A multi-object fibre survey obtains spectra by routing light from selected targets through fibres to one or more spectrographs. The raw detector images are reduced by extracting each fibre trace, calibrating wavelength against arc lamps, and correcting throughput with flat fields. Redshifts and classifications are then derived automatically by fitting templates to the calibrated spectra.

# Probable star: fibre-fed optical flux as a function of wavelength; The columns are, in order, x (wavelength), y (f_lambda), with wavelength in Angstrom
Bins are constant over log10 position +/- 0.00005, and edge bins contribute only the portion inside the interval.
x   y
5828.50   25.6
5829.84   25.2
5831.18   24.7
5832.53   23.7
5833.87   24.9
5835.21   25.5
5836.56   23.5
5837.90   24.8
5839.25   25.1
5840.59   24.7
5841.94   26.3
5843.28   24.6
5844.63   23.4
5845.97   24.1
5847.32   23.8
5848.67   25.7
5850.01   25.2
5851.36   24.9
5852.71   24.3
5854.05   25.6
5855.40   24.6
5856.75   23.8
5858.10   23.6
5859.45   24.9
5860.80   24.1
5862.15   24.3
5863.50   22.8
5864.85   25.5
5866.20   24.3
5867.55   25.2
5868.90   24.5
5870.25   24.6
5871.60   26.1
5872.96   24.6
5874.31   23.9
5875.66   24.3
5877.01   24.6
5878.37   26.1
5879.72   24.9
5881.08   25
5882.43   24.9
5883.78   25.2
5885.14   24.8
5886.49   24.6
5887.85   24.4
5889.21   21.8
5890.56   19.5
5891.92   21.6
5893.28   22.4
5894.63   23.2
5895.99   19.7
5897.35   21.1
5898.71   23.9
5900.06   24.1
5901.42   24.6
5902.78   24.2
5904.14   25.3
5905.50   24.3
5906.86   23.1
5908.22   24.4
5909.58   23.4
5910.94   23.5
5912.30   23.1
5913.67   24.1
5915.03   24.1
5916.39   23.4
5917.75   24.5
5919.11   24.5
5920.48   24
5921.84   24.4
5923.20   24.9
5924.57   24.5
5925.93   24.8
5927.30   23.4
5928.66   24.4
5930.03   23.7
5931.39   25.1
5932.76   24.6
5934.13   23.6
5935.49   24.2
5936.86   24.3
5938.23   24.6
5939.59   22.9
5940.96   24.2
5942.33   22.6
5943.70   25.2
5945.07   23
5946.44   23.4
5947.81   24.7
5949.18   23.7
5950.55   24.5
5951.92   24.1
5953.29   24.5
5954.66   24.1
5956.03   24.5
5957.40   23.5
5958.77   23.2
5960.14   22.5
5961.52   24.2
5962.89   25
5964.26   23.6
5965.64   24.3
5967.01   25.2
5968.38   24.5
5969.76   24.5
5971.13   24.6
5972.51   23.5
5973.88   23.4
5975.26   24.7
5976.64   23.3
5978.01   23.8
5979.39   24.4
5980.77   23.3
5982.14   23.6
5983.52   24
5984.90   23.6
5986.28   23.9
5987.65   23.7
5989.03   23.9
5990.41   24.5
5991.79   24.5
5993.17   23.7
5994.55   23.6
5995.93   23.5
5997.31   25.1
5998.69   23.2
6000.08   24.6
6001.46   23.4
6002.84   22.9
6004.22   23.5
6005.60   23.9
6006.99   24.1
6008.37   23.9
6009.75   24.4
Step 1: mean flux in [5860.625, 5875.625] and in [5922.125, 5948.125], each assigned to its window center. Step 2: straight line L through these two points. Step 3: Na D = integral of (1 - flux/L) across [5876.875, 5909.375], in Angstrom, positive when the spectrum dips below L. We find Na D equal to 1.0 Angstrom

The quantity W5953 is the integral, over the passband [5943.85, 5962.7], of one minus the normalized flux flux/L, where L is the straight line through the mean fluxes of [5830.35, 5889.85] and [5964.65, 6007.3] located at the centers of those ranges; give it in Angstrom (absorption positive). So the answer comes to 0.17 Angstrom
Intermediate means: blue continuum 24.6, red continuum 24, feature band 23.9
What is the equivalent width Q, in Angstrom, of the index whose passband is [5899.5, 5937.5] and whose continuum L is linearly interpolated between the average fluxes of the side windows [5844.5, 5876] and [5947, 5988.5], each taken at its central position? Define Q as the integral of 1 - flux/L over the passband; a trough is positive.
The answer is 0.1 Angstrom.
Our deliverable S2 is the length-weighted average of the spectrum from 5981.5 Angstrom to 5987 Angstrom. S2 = 23.8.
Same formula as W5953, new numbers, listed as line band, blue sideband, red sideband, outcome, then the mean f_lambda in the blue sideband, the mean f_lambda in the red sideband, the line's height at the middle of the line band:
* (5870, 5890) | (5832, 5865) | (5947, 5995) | -0.2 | 24.5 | 24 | 24.4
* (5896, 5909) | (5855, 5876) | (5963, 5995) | 0.3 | 24.4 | 24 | 24.3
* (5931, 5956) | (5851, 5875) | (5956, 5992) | 0.1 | 24.5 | 24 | 24.1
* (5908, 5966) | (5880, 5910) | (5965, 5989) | -0.7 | 23.5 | 24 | 23.7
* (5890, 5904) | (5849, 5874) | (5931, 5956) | 1.0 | 24.6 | 24.1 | 24.4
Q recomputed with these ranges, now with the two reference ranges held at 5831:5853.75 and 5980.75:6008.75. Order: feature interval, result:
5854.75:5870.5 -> 0.1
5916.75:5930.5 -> 0.0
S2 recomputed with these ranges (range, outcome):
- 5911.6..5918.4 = 23.8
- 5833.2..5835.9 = 25.2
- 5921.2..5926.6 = 24.7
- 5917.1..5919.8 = 24.5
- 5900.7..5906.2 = 24.6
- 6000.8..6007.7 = 23.6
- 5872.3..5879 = 24.7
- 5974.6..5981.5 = 23.9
